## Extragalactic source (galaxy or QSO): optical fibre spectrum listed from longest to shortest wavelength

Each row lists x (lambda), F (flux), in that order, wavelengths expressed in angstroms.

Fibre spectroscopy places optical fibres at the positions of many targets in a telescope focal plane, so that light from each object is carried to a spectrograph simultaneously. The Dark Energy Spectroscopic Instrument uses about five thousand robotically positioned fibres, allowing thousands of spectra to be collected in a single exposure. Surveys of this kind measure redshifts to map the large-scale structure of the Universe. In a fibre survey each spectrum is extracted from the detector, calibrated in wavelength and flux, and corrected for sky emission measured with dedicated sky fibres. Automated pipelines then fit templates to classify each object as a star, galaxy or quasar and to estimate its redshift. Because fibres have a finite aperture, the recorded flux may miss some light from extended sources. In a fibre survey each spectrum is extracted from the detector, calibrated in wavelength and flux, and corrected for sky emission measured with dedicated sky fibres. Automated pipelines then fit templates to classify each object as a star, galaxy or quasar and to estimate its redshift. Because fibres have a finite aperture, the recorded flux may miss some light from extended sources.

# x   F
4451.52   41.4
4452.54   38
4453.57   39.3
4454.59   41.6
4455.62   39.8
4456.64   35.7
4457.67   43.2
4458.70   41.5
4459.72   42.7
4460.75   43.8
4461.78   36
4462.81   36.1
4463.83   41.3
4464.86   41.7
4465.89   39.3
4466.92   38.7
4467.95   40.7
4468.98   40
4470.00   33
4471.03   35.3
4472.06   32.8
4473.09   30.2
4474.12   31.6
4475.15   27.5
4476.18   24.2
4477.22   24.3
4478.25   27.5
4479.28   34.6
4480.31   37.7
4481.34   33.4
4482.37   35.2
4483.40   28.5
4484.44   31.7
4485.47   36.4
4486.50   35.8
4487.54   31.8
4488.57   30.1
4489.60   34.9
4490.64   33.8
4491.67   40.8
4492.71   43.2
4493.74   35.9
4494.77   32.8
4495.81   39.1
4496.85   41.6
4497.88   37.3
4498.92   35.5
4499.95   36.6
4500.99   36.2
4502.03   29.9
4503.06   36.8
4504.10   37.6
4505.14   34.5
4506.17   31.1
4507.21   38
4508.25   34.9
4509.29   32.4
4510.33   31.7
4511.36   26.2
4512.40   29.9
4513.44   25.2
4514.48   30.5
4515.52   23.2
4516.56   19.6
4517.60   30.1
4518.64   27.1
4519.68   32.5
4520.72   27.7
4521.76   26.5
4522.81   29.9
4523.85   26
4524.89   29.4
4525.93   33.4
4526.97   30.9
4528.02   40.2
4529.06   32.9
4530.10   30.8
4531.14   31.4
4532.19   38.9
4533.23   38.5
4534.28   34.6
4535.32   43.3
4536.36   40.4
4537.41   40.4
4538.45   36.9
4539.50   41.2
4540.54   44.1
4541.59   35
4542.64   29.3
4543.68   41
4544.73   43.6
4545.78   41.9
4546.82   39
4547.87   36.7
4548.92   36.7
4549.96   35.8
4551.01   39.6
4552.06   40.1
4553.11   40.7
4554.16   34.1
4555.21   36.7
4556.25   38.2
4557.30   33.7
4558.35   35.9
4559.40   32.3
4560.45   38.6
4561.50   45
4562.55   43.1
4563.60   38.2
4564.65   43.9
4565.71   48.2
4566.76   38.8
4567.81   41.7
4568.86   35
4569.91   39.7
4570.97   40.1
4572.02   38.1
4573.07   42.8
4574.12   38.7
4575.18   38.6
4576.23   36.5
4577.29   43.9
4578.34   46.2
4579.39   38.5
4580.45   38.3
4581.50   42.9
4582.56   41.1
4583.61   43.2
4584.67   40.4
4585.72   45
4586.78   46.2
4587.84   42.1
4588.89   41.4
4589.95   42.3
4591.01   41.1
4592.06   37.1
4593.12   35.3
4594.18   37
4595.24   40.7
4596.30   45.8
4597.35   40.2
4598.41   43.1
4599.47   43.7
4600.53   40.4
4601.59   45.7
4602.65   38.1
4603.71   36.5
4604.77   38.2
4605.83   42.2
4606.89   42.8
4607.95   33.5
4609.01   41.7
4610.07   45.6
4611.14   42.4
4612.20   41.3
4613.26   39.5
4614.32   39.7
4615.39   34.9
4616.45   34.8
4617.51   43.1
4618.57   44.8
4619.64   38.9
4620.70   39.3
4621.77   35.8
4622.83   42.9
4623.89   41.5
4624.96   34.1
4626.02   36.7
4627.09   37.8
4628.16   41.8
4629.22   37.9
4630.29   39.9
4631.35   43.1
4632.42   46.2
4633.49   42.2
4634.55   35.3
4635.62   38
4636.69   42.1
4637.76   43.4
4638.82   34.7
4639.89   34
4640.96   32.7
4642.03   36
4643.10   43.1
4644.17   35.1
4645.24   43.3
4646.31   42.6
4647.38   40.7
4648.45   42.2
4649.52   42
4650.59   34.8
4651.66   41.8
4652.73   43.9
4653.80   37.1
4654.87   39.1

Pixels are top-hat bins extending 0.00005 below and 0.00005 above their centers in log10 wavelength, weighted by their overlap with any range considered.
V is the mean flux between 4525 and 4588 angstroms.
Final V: 39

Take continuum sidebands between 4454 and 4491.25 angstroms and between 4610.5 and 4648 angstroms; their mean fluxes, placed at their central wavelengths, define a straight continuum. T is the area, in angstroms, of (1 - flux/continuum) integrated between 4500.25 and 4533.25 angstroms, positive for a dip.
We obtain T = 4.7 angstroms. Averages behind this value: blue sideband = 35.4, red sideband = 39.4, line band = 31.3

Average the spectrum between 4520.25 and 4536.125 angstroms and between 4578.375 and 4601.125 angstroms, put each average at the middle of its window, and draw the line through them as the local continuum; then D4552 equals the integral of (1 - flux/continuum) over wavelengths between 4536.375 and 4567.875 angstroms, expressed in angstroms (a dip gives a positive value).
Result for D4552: -2.3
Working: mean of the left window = 33.1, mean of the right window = 41.4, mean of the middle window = 39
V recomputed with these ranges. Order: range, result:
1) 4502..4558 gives 34.3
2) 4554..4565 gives 38.2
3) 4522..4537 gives 34.2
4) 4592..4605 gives 40.3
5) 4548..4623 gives 40.1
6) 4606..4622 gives 40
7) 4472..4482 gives 30.3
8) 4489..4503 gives 36.7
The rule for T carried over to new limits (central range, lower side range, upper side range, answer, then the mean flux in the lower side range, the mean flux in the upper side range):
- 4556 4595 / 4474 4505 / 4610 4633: -2.4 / 34.1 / 40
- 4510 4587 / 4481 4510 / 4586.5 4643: 1.4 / 35.2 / 39.9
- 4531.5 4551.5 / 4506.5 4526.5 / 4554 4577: -2.6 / 29.2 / 39.1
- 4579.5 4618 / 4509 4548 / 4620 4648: -3.5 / 33.5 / 39.2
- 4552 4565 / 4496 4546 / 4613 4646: -1.0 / 33.9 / 39.1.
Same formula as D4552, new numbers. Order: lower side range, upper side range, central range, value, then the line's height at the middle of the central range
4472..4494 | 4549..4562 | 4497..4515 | 0.5 angstroms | 34.3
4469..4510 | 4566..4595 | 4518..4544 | 1.8 angstroms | 37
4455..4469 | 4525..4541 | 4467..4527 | 9.3 angstroms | 38.5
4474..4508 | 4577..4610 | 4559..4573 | -0.4 angstroms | 39.3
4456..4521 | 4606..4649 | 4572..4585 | -1.1 angstroms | 37.7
